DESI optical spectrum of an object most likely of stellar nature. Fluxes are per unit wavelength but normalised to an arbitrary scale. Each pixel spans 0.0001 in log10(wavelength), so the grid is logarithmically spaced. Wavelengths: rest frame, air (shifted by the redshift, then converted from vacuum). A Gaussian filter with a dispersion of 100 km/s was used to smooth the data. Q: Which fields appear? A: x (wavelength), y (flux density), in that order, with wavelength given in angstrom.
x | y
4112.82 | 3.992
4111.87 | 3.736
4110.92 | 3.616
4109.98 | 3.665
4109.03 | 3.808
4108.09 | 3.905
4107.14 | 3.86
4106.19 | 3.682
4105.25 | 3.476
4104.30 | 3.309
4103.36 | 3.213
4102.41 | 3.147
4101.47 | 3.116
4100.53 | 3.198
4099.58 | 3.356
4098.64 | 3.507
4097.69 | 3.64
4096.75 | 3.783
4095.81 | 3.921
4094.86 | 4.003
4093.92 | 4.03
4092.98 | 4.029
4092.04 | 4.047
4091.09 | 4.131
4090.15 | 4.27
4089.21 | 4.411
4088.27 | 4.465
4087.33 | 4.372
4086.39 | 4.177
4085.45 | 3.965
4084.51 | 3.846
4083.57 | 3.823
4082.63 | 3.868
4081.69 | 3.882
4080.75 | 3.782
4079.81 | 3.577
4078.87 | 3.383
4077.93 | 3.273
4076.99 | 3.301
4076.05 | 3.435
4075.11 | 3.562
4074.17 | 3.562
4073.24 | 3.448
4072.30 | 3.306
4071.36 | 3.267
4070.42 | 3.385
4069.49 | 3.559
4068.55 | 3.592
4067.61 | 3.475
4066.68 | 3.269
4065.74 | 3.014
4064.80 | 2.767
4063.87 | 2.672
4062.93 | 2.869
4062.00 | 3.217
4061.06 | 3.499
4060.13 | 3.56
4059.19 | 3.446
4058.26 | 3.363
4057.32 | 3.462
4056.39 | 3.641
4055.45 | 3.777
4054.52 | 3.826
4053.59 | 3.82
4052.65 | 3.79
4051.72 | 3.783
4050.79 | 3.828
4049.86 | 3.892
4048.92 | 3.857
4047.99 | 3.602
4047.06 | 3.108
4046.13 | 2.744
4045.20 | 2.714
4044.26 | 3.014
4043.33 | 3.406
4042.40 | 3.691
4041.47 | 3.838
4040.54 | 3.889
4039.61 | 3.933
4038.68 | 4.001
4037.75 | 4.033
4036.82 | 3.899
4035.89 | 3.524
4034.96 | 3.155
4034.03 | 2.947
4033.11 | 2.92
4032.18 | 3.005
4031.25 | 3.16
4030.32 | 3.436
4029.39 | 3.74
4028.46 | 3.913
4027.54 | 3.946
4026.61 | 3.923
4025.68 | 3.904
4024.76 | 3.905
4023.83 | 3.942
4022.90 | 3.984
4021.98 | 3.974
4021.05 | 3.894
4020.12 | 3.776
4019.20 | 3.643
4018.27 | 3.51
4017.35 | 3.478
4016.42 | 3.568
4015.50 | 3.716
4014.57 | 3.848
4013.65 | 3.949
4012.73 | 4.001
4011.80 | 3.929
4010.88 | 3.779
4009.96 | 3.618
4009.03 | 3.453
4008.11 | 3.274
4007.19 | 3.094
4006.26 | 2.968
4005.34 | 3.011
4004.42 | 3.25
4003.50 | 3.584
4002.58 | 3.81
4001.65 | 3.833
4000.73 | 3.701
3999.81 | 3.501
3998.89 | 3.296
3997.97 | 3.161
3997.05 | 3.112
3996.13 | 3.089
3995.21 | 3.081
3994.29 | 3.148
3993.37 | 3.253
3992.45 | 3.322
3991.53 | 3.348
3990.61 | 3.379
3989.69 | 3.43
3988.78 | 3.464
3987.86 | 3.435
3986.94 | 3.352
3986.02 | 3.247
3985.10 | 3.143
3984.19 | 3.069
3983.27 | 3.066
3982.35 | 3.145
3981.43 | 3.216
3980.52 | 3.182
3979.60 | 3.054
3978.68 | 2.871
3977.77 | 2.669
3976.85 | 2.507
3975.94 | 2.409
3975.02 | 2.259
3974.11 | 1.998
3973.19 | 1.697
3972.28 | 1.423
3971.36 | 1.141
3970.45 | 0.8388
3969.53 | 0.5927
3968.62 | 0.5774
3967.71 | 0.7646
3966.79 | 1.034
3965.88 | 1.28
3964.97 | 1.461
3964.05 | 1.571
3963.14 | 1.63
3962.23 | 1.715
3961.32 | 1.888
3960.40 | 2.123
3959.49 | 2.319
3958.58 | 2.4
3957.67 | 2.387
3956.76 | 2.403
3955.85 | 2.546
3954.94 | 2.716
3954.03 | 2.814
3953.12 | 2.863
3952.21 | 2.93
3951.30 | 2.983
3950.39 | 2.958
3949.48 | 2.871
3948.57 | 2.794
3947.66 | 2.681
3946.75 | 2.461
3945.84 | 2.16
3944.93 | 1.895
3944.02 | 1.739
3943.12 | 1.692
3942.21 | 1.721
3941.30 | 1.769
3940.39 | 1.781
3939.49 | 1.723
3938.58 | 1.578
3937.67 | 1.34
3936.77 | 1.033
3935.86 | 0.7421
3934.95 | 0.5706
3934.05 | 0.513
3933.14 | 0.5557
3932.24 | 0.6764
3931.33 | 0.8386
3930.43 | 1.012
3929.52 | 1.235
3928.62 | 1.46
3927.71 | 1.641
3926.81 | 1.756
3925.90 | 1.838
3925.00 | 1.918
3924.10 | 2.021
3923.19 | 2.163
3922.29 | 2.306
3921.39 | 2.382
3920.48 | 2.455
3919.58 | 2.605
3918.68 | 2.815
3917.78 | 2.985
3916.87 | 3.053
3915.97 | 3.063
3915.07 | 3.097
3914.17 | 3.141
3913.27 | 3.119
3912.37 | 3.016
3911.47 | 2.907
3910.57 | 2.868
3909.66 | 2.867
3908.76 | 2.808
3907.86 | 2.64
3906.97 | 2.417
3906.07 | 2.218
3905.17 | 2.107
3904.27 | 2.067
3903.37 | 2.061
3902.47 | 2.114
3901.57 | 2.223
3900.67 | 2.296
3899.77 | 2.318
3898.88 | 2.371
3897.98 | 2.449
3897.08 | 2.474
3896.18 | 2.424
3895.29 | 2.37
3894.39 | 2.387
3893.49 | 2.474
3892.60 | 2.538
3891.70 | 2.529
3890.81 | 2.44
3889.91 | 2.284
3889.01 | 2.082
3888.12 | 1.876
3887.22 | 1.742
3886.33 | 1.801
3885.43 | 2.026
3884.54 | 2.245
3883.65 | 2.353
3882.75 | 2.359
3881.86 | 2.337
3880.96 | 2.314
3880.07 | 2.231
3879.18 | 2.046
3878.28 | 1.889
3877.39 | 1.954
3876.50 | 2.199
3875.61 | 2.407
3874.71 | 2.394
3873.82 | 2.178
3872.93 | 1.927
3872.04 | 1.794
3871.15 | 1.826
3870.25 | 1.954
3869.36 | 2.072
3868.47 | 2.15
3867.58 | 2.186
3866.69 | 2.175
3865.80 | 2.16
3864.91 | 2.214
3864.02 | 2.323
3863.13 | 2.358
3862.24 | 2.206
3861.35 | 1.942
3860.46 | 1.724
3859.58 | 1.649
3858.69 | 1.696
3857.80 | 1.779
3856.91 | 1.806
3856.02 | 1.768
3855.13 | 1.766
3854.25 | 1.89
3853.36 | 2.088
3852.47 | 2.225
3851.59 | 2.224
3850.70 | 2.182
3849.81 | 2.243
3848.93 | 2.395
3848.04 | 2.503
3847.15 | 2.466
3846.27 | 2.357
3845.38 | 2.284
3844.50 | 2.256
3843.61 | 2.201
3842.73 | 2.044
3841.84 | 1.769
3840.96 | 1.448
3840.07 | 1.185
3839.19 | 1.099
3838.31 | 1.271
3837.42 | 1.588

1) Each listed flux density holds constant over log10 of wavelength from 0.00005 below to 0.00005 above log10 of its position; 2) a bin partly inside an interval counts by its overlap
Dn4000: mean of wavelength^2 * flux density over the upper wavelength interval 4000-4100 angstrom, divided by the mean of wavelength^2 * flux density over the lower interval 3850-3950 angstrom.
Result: 1.86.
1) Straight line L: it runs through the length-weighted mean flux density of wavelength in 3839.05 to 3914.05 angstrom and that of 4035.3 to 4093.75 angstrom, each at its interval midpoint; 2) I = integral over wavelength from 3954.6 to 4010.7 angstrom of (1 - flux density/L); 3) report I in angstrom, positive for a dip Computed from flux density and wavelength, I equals 6.8 angstrom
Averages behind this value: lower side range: 2.19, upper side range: 3.61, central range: 2.65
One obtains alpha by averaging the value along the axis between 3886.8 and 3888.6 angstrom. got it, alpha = 1.82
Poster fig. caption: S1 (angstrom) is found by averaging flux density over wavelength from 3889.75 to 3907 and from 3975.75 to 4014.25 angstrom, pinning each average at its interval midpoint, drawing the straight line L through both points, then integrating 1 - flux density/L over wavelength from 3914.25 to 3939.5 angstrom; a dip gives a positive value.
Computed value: 7.8 angstrom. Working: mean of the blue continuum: 2.33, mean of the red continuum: 3.3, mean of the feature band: 1.78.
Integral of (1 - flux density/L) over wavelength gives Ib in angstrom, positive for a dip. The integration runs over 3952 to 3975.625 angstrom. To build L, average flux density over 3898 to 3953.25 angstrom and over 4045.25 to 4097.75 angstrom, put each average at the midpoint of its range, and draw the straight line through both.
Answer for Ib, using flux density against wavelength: 6.5 angstrom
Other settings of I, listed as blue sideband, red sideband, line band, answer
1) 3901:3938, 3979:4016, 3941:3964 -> 2.5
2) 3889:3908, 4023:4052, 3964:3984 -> 7.0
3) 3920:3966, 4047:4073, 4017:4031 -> -3.8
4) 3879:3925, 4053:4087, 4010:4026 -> -3.2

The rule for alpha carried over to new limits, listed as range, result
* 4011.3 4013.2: 3.96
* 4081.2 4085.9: 3.88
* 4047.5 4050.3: 3.77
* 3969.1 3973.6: 1.14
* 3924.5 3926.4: 1.88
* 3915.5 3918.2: 3.03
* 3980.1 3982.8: 3.19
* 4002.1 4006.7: 3.33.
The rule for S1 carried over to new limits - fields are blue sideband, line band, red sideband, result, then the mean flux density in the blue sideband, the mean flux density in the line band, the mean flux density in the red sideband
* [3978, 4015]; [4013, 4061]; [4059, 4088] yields -2.7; 3.36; 3.62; 3.5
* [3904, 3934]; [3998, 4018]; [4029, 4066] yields -3.1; 2.22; 3.55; 3.45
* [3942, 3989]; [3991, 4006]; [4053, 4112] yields -3.8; 2.29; 3.34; 3.61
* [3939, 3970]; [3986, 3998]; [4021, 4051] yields -2.3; 2.04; 3.28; 3.59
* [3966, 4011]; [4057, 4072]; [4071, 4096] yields 1.4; 2.81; 3.27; 3.82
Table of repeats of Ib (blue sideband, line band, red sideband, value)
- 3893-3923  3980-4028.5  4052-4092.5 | -4.8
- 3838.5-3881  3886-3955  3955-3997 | 1.6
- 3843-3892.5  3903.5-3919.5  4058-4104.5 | -2.2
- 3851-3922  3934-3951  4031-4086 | 5.4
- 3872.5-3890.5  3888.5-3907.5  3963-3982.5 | -2.1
